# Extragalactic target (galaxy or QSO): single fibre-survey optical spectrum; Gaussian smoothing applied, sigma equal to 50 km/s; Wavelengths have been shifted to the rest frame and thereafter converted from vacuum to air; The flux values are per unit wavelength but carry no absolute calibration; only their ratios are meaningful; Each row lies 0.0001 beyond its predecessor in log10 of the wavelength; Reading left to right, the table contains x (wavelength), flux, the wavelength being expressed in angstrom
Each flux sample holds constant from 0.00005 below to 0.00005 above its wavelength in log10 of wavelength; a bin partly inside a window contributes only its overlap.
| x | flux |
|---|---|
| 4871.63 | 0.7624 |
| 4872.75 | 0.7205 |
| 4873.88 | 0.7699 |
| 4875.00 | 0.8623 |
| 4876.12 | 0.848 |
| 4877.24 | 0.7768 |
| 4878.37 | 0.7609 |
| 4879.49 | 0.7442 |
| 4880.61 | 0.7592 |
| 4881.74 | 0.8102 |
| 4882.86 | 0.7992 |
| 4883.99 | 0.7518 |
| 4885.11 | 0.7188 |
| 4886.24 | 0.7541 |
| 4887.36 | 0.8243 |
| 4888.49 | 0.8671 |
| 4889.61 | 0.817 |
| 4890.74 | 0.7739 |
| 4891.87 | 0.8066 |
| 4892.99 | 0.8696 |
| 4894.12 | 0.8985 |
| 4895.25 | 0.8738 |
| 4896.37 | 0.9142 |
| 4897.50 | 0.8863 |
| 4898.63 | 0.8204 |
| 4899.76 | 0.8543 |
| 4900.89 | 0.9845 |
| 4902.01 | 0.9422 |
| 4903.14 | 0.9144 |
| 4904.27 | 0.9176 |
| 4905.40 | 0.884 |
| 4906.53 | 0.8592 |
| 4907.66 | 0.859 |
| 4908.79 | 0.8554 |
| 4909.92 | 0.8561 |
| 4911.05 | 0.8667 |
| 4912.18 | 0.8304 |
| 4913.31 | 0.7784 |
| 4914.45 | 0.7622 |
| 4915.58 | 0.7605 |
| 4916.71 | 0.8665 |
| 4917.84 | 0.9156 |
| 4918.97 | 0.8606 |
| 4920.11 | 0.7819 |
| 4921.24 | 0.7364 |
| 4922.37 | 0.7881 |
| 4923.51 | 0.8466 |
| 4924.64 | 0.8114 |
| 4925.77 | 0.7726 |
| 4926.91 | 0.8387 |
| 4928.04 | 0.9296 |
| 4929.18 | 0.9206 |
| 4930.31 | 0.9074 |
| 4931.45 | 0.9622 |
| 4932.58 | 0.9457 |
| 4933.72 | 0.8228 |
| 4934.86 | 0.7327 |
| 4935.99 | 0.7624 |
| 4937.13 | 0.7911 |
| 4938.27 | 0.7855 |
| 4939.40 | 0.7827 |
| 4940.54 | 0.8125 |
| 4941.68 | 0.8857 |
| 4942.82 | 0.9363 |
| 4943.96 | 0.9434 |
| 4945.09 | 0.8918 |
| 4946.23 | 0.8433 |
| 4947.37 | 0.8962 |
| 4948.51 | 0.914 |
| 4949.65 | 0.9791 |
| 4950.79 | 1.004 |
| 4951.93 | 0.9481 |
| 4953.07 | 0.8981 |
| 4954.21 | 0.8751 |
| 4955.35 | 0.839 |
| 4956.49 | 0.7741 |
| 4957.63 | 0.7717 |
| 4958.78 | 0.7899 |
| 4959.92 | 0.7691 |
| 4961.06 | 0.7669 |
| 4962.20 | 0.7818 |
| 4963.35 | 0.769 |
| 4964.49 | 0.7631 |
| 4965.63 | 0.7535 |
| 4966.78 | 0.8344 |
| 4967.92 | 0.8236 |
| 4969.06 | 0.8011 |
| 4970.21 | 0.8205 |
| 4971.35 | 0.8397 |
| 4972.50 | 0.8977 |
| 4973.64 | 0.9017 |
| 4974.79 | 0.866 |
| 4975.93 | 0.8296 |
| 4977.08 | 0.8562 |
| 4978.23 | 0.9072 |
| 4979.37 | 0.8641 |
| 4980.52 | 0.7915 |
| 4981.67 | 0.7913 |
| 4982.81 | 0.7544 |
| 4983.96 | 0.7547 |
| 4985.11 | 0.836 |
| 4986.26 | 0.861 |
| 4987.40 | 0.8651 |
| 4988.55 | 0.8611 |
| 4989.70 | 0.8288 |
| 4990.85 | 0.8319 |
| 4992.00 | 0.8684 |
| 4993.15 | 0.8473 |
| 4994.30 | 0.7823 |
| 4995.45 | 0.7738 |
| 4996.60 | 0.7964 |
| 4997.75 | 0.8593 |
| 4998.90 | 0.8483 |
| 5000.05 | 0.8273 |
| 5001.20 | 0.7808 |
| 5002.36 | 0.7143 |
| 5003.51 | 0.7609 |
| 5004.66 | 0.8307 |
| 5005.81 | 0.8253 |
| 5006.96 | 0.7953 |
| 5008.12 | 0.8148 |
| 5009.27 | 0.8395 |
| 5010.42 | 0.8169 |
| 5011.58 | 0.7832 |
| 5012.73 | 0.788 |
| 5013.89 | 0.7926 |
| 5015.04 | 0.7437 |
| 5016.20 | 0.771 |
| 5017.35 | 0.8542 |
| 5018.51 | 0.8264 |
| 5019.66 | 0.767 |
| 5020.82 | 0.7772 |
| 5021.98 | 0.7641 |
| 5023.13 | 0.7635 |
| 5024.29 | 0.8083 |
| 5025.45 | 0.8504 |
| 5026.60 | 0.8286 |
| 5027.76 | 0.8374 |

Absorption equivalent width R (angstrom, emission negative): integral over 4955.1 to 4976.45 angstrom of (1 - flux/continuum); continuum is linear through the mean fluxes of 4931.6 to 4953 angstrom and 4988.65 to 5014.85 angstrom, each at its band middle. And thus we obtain 0.96 angstrom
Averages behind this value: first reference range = 0.874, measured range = 0.81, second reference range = 0.809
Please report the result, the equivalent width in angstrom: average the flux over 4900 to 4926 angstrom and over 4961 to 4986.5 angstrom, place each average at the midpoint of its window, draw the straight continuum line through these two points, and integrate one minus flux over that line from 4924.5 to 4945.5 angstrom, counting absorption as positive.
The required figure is -0.44 angstrom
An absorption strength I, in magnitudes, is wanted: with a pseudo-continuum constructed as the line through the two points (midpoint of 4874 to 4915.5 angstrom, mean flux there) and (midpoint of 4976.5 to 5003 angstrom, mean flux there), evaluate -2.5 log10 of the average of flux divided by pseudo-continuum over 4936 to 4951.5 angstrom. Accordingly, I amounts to -0.06 mag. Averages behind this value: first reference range 0.835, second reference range 0.821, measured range 0.878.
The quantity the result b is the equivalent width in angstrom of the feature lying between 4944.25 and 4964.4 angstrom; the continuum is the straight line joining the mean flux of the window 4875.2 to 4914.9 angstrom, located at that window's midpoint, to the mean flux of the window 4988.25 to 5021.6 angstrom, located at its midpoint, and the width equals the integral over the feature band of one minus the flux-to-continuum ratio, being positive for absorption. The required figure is -0.80 angstrom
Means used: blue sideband 0.836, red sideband 0.806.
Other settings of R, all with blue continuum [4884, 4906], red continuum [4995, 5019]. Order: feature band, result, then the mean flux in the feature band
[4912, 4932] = 0.1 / 0.837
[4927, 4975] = -1.2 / 0.85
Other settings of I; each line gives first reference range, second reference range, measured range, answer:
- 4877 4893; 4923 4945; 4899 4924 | -0.04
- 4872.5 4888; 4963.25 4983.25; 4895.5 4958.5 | -0.07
